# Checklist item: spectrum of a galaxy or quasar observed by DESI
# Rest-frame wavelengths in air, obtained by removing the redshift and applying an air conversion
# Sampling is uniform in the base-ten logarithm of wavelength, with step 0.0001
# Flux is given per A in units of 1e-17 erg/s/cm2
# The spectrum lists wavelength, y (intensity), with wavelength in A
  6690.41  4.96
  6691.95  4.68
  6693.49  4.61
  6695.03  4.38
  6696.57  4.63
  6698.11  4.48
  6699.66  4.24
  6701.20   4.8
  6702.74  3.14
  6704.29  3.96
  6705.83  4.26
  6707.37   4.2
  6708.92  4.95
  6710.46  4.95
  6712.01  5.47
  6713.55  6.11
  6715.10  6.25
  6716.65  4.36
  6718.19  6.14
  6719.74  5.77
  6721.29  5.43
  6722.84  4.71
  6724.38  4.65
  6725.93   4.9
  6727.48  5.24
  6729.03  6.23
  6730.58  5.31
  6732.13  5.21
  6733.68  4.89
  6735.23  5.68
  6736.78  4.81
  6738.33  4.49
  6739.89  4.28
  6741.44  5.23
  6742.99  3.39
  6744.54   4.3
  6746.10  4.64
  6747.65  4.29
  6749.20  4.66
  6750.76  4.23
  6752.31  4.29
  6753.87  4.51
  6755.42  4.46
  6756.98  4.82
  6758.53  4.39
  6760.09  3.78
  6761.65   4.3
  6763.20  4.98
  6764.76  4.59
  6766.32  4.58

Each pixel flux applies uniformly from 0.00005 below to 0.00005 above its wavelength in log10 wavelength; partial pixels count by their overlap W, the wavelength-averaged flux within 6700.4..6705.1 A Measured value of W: 3.97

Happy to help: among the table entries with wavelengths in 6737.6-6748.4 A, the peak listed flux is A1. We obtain 5.23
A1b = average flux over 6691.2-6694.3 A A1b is 4.64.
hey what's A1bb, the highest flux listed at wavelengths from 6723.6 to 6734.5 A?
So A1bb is 6.23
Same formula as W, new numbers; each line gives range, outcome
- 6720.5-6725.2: 4.93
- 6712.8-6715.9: 6.15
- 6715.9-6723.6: 5.29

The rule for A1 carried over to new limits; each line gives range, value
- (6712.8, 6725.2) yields 6.25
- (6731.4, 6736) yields 5.68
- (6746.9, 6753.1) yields 4.66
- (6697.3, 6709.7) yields 4.95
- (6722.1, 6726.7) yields 4.9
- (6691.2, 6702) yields 4.8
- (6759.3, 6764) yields 4.98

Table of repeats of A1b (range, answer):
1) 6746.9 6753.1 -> 4.37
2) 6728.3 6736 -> 5.46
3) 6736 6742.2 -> 4.7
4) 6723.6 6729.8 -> 5.26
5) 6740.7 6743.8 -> 4.31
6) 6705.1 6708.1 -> 4.24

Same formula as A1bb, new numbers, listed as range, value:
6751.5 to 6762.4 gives 4.82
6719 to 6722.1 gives 5.77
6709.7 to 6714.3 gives 6.11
